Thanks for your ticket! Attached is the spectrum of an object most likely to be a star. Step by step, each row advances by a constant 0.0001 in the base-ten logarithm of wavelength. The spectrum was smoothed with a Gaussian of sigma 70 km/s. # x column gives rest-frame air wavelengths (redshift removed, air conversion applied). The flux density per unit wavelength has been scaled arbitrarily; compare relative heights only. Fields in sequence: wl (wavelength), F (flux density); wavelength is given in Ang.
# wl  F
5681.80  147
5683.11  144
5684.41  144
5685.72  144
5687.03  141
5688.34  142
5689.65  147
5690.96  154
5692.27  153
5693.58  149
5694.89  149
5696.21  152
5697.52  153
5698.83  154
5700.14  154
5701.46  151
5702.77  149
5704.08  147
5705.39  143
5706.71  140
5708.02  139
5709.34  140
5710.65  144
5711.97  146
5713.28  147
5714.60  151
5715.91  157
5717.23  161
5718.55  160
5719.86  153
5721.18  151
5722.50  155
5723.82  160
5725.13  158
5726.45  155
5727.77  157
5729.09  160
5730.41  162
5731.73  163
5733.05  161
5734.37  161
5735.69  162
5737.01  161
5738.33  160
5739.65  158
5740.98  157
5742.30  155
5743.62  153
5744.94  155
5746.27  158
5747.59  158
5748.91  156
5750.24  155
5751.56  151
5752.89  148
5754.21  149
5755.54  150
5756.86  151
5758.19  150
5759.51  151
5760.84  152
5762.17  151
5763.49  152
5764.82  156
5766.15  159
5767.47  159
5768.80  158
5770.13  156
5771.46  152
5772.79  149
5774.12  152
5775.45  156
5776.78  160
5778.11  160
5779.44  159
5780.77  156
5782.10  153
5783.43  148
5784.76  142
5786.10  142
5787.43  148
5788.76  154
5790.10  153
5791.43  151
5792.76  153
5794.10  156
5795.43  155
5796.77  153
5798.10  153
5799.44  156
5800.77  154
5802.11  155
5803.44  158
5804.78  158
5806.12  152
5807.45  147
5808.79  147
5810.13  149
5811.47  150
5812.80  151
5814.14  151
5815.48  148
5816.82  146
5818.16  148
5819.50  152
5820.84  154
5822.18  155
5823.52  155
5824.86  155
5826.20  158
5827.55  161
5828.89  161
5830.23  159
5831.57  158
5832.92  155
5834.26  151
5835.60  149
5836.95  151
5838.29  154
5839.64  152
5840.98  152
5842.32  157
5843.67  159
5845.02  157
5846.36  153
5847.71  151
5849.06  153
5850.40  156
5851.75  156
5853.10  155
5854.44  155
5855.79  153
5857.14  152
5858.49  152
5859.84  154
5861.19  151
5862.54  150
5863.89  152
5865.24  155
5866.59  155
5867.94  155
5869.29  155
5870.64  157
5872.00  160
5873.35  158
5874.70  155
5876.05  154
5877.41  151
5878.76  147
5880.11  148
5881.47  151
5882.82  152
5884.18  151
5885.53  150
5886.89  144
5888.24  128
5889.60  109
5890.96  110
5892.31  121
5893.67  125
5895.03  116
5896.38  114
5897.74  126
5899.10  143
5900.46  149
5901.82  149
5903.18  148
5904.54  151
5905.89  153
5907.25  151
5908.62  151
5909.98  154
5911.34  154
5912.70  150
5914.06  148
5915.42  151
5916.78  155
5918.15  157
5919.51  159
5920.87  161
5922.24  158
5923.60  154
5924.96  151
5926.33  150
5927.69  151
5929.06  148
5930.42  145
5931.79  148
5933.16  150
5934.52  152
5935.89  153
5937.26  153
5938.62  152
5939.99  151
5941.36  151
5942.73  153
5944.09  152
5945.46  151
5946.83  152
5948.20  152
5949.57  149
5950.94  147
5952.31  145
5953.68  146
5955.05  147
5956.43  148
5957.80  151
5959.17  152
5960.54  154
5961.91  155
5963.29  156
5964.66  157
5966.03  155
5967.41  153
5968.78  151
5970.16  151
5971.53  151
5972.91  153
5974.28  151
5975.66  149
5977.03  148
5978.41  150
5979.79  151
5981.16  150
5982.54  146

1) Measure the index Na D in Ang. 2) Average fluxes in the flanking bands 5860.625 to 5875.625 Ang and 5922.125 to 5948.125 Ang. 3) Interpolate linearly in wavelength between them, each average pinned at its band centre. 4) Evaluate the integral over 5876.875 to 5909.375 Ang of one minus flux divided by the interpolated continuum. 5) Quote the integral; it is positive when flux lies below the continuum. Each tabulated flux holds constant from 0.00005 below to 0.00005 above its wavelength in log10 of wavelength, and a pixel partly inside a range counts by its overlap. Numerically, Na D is 3.1 Ang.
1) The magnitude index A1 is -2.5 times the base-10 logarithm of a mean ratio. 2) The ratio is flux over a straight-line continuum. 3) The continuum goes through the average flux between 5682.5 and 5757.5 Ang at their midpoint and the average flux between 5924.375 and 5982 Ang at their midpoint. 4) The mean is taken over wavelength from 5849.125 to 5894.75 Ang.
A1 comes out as 0.03 mag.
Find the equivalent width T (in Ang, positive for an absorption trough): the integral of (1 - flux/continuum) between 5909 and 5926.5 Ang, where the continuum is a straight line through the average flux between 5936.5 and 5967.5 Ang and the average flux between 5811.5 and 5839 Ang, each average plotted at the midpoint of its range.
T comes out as -0.2 Ang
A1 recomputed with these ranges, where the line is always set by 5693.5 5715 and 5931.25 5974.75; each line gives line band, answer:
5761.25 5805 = -0.037 mag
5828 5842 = -0.036 mag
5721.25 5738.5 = -0.081 mag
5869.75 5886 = -0.020 mag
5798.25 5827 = -0.023 mag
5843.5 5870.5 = -0.029 mag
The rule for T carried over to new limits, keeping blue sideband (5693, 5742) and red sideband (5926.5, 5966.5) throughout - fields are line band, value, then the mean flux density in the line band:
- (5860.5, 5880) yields -0.26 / 154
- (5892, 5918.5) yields 1.38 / 143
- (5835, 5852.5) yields -0.21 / 154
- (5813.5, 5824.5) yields 0.08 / 151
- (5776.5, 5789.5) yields 0.07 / 152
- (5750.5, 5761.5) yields 0.19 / 150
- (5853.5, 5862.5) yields -0.05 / 153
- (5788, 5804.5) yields -0.18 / 154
